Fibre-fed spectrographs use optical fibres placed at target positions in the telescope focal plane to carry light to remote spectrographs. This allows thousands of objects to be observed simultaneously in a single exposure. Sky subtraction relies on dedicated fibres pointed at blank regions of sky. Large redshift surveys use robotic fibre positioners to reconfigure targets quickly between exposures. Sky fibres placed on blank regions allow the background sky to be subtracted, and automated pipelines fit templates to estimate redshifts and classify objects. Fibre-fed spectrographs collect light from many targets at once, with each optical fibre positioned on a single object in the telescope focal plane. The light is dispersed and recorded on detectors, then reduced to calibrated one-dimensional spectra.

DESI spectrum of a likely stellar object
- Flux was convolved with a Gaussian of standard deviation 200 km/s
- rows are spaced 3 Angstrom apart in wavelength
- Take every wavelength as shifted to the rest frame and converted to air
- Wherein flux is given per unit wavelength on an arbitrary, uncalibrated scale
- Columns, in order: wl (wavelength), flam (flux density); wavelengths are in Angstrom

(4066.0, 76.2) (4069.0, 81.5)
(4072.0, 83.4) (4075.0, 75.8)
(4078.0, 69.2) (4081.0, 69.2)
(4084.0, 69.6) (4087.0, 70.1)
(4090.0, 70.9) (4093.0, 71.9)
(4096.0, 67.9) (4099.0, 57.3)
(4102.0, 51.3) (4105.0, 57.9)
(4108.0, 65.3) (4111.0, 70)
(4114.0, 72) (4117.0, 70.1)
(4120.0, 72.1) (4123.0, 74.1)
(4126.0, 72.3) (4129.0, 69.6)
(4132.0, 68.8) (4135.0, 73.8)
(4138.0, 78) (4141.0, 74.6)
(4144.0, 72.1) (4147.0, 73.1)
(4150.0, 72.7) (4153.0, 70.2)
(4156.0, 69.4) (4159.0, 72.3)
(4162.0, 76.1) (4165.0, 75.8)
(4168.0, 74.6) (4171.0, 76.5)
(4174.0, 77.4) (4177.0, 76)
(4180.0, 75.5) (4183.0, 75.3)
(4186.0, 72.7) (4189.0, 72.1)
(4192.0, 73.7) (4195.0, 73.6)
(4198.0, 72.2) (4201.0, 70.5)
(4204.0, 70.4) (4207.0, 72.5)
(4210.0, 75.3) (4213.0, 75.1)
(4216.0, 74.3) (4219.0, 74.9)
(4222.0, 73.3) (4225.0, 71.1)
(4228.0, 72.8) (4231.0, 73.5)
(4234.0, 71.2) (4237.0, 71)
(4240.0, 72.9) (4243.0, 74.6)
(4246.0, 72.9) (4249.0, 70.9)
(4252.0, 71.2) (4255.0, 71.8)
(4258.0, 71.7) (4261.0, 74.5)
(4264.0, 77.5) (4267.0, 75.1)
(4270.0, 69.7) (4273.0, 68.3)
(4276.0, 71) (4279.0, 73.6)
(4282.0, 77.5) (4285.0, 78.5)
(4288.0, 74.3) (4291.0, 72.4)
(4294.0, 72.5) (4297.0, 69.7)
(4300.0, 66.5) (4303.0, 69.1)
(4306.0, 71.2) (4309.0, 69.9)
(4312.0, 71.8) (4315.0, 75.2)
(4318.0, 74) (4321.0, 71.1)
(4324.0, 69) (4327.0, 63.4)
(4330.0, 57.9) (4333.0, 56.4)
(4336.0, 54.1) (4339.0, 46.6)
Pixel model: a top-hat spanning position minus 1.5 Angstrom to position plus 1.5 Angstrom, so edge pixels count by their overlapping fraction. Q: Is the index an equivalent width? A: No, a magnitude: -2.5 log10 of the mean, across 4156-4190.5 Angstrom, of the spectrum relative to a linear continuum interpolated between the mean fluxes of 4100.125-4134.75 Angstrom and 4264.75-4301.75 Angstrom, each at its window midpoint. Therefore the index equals -0.081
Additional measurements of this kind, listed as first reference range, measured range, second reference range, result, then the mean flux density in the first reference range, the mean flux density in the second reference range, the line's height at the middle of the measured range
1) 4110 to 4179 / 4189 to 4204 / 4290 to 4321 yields 0.00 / 73.2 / 71.2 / 72.5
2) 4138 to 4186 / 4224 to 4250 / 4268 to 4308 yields 0.01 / 74.2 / 71.9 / 72.8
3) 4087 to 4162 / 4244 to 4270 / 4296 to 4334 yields -0.07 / 69.6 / 68.2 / 68.7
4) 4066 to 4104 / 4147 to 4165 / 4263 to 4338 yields -0.04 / 69.9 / 69.8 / 69.9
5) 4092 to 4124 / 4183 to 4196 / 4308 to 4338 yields -0.11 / 66.1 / 65.9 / 66.1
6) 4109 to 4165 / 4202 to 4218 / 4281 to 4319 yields -0.02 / 72.3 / 72.4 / 72.4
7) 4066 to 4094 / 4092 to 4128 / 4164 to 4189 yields 0.11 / 73.7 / 75.3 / 74.2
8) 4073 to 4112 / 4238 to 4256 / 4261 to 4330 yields -0.03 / 66.8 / 71.6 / 70.5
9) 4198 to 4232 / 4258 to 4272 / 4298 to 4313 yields -0.04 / 73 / 69.6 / 71.1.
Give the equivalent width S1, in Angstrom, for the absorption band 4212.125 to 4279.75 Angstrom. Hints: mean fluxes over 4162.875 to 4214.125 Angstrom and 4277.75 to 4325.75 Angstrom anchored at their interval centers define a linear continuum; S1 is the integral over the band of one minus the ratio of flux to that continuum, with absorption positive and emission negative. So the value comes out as 0.4 Angstrom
